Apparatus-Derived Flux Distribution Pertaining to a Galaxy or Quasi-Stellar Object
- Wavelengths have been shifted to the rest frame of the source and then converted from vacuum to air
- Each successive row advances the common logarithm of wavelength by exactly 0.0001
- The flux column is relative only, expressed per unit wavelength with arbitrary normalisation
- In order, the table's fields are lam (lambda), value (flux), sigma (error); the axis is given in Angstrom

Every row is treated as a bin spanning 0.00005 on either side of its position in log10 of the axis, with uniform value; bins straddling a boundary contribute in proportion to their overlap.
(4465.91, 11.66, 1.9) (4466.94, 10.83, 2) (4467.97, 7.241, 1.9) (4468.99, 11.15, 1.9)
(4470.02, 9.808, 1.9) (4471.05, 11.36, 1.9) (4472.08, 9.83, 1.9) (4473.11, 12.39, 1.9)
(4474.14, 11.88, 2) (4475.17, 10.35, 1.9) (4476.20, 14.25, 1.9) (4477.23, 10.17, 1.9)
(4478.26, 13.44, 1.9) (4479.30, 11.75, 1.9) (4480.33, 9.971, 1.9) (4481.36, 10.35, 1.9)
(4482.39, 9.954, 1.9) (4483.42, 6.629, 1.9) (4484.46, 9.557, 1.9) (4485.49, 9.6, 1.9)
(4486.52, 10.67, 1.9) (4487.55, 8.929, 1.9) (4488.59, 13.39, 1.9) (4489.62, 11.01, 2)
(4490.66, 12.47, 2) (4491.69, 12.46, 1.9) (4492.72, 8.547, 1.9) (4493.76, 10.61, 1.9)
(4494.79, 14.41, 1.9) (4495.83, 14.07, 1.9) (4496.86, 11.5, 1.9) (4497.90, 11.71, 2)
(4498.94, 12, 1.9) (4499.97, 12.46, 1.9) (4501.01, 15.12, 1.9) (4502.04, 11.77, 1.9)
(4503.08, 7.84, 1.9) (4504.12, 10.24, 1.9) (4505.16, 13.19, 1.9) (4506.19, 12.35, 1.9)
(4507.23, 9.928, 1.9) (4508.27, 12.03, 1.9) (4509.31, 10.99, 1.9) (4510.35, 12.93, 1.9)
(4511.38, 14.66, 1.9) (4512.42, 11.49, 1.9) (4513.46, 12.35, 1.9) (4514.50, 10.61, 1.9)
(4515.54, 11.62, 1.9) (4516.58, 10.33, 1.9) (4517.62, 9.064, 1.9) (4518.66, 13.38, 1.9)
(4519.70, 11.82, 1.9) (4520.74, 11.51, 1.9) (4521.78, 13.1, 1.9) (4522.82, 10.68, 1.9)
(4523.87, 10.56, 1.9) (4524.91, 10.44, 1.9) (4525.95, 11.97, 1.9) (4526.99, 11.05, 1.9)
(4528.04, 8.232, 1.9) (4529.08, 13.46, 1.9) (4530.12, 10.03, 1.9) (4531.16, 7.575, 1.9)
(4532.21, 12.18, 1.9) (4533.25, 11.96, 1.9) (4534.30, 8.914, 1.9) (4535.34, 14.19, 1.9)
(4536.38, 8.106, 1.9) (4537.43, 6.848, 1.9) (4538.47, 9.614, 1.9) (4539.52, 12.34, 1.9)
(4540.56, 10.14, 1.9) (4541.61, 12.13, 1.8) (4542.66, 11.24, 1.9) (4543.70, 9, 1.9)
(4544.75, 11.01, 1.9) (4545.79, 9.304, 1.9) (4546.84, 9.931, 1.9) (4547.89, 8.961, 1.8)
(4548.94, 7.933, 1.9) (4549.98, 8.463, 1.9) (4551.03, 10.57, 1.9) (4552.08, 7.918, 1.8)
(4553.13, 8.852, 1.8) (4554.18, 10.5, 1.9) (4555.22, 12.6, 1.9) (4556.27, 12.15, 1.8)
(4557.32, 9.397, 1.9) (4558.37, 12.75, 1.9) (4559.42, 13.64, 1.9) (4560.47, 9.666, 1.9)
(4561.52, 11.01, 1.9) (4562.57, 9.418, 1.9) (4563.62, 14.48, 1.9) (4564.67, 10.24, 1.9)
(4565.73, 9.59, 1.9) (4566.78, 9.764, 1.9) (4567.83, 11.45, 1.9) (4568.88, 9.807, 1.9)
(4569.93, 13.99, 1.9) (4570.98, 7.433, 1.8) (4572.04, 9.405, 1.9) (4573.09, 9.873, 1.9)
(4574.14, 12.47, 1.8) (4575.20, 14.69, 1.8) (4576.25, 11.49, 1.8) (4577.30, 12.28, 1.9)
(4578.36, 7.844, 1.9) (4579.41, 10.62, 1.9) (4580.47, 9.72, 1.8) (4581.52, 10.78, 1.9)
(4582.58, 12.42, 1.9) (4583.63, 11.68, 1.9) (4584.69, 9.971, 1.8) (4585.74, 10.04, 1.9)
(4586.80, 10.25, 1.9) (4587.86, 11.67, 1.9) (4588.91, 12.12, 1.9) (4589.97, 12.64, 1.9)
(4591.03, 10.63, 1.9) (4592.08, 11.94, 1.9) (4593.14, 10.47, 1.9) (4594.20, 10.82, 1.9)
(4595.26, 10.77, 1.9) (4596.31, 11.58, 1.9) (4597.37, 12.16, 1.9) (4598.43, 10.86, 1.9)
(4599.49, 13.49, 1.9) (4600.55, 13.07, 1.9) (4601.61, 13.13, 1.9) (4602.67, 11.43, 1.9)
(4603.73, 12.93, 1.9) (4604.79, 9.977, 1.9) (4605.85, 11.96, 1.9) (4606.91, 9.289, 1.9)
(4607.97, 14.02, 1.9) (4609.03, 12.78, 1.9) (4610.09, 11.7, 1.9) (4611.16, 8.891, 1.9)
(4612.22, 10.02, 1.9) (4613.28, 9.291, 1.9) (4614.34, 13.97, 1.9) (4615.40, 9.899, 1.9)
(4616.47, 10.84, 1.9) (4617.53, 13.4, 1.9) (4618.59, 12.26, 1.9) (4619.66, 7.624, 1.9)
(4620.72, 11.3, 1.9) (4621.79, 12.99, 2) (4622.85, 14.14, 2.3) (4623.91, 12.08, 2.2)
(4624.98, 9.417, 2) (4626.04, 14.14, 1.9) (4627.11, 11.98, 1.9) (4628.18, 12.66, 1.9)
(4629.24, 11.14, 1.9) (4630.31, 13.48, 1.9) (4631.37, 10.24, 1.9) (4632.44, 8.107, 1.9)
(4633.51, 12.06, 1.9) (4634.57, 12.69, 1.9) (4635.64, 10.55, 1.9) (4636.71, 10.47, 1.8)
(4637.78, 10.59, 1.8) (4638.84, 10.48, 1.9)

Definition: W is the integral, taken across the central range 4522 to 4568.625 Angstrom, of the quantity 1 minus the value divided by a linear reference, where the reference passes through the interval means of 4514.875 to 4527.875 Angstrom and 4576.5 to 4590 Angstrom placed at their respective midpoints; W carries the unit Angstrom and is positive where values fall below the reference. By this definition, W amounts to 2.51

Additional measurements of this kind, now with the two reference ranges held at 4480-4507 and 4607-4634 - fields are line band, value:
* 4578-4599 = 0.8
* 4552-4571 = 0.7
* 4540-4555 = 2.0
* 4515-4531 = 0.3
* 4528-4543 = 1.0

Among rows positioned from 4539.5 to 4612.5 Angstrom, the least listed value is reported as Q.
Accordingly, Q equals 7.433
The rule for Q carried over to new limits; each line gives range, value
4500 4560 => 6.848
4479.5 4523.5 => 6.629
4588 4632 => 7.624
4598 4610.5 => 9.289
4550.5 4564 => 7.918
